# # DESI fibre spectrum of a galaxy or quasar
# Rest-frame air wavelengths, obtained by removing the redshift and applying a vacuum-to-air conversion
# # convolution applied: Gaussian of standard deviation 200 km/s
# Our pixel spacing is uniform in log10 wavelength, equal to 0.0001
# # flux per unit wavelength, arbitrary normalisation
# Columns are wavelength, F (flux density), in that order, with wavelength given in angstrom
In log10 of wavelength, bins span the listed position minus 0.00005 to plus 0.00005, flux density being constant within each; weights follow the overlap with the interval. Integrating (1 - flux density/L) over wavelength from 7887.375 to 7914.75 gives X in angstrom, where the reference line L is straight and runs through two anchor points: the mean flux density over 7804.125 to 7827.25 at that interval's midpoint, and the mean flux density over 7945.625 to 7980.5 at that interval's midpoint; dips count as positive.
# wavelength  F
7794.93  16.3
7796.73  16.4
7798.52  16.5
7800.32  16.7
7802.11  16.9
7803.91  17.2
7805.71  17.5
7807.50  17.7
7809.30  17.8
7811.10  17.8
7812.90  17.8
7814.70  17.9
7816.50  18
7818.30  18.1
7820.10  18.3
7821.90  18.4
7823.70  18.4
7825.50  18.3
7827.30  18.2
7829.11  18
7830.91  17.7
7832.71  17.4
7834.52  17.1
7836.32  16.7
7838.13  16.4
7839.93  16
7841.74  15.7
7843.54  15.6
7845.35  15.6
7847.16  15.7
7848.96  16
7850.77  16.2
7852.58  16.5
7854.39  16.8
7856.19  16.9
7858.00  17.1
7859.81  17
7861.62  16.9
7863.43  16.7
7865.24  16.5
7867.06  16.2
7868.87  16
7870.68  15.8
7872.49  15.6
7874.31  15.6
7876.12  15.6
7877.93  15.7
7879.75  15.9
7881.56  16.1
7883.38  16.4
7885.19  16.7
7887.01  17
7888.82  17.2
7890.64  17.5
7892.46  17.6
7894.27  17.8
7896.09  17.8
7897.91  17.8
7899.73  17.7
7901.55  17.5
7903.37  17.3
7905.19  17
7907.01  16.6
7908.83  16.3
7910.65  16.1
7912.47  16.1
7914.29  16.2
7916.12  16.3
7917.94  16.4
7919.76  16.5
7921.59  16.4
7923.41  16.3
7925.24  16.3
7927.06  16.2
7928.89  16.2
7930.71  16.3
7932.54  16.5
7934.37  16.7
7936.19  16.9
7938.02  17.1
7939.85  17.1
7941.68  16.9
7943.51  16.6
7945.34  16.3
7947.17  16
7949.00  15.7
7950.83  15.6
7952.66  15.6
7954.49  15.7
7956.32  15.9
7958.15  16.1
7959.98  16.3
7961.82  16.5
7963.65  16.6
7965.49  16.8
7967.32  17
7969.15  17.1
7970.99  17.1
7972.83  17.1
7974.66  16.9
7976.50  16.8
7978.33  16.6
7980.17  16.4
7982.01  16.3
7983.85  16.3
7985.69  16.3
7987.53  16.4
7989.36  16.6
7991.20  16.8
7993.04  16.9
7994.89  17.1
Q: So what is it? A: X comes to -0.1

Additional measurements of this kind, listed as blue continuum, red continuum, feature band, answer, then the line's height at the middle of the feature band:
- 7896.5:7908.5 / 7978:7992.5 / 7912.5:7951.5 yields 1.4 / 17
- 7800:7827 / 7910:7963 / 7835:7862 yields 1.6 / 17.4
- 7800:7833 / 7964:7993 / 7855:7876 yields 1.3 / 17.5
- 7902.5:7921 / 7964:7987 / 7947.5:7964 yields 0.7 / 16.6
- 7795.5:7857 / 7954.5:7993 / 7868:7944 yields 1.0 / 16.8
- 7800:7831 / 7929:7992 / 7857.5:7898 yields 1.5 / 17.3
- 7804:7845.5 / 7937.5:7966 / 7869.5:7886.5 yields 1.0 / 17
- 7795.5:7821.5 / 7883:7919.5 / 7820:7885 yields 2.3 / 17.2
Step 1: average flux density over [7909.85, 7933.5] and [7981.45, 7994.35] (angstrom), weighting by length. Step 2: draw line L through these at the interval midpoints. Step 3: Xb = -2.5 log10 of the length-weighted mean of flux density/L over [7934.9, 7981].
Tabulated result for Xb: -0.006 mag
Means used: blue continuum 16.3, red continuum 16.5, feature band 16.5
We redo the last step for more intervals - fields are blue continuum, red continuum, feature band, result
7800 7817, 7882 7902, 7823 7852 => 0.043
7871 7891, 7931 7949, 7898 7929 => -0.010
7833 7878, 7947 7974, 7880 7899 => -0.056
